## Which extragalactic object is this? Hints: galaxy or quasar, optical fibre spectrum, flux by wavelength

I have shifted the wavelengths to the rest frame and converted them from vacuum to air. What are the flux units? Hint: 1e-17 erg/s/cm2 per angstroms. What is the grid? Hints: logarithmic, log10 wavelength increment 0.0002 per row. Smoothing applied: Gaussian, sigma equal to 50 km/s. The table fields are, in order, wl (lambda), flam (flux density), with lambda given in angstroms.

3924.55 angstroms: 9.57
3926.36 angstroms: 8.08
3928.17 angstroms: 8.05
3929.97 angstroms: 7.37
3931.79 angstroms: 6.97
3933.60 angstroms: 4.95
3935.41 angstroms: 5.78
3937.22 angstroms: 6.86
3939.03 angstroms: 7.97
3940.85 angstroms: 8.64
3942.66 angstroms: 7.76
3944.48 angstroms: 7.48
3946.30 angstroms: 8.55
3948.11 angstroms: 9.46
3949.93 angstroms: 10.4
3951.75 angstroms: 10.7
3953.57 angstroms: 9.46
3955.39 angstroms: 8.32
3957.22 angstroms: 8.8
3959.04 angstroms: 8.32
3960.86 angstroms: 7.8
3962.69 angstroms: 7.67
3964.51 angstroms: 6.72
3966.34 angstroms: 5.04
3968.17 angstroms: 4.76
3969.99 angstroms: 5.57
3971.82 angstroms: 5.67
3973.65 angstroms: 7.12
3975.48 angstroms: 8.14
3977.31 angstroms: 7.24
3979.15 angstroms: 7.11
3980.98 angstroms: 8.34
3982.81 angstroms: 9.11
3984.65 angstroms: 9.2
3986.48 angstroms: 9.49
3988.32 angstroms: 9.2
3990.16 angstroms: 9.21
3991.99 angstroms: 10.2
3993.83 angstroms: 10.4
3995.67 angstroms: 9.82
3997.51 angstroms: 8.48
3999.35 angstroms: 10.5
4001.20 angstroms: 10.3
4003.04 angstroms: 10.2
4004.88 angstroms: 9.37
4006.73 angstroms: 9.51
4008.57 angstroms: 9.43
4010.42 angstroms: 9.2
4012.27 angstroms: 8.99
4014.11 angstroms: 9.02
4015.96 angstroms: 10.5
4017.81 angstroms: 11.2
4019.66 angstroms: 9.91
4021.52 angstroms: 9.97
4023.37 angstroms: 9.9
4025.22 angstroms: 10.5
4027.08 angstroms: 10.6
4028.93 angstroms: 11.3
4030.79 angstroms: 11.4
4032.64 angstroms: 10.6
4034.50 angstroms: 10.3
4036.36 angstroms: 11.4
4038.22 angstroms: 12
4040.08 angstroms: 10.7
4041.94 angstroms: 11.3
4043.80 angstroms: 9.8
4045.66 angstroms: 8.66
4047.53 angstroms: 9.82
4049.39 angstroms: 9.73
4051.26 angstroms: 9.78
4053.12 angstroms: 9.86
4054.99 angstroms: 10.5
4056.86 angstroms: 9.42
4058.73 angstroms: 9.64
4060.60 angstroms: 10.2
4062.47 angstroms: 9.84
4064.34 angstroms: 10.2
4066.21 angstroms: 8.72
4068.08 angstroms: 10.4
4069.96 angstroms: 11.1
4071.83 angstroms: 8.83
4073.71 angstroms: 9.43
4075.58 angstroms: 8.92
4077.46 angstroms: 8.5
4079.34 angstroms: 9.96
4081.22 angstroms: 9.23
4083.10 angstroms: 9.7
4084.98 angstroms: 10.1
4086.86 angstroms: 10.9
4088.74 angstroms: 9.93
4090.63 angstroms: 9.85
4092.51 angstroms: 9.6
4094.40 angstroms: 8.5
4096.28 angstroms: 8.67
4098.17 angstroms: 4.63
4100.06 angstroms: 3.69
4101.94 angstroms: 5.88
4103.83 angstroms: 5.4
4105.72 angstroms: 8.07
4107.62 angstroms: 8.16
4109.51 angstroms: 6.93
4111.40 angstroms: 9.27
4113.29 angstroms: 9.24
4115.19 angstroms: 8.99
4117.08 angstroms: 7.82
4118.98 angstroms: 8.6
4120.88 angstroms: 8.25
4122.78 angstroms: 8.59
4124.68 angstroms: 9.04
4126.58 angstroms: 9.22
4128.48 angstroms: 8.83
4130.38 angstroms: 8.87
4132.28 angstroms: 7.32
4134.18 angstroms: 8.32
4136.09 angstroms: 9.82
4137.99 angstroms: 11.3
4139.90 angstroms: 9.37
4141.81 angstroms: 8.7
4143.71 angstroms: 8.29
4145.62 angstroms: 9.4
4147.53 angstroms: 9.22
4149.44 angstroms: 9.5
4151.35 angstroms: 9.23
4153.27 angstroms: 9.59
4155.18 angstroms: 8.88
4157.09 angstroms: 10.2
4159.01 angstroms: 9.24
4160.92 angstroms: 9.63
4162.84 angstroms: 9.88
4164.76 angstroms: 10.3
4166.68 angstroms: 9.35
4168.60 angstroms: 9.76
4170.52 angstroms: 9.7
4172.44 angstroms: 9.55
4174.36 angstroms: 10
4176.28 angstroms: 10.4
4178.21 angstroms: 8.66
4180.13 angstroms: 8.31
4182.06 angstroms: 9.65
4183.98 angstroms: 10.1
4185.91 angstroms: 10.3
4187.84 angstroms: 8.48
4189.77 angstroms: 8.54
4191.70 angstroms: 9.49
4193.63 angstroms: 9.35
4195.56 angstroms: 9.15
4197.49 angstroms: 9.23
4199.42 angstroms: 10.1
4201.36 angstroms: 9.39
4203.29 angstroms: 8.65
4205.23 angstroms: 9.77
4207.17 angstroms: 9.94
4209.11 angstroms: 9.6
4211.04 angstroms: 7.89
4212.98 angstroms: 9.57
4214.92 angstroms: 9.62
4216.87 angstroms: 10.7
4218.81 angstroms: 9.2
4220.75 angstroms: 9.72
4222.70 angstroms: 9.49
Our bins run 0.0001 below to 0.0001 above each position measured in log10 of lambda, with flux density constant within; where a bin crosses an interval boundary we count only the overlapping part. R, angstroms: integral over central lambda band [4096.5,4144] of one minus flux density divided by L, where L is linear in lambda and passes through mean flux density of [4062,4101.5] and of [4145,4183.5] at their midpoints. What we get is 5.9 angstroms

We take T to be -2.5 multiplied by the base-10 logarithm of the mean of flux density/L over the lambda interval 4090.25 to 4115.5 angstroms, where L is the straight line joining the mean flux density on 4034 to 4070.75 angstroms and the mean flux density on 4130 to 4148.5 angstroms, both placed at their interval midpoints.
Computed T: 0.25 mag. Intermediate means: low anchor 10.2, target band 7.55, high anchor 9.07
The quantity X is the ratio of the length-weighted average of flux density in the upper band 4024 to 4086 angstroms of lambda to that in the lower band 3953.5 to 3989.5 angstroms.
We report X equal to 1.3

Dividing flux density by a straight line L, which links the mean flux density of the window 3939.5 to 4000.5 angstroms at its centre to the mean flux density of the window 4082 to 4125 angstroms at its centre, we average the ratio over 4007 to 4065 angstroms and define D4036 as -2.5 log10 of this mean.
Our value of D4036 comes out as -0.22 mag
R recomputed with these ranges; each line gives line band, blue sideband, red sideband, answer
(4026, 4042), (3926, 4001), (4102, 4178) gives -4.9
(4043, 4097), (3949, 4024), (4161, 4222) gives -3.4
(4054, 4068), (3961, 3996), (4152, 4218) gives -2.2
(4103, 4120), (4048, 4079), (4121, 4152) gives 2.2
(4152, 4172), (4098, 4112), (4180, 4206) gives -3.1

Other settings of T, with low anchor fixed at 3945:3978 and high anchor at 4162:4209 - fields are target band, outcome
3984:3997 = -0.20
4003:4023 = -0.19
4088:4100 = 0.08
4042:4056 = -0.17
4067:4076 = -0.14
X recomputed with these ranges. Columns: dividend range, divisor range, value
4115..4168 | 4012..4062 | 0.89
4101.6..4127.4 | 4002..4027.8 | 0.83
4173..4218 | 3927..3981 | 1.25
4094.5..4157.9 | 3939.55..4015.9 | 0.98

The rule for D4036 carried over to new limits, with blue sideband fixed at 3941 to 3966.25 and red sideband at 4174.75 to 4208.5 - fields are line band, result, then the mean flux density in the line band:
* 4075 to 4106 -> 0.08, 8.32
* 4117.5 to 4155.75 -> 0.02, 9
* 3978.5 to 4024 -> -0.11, 9.56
